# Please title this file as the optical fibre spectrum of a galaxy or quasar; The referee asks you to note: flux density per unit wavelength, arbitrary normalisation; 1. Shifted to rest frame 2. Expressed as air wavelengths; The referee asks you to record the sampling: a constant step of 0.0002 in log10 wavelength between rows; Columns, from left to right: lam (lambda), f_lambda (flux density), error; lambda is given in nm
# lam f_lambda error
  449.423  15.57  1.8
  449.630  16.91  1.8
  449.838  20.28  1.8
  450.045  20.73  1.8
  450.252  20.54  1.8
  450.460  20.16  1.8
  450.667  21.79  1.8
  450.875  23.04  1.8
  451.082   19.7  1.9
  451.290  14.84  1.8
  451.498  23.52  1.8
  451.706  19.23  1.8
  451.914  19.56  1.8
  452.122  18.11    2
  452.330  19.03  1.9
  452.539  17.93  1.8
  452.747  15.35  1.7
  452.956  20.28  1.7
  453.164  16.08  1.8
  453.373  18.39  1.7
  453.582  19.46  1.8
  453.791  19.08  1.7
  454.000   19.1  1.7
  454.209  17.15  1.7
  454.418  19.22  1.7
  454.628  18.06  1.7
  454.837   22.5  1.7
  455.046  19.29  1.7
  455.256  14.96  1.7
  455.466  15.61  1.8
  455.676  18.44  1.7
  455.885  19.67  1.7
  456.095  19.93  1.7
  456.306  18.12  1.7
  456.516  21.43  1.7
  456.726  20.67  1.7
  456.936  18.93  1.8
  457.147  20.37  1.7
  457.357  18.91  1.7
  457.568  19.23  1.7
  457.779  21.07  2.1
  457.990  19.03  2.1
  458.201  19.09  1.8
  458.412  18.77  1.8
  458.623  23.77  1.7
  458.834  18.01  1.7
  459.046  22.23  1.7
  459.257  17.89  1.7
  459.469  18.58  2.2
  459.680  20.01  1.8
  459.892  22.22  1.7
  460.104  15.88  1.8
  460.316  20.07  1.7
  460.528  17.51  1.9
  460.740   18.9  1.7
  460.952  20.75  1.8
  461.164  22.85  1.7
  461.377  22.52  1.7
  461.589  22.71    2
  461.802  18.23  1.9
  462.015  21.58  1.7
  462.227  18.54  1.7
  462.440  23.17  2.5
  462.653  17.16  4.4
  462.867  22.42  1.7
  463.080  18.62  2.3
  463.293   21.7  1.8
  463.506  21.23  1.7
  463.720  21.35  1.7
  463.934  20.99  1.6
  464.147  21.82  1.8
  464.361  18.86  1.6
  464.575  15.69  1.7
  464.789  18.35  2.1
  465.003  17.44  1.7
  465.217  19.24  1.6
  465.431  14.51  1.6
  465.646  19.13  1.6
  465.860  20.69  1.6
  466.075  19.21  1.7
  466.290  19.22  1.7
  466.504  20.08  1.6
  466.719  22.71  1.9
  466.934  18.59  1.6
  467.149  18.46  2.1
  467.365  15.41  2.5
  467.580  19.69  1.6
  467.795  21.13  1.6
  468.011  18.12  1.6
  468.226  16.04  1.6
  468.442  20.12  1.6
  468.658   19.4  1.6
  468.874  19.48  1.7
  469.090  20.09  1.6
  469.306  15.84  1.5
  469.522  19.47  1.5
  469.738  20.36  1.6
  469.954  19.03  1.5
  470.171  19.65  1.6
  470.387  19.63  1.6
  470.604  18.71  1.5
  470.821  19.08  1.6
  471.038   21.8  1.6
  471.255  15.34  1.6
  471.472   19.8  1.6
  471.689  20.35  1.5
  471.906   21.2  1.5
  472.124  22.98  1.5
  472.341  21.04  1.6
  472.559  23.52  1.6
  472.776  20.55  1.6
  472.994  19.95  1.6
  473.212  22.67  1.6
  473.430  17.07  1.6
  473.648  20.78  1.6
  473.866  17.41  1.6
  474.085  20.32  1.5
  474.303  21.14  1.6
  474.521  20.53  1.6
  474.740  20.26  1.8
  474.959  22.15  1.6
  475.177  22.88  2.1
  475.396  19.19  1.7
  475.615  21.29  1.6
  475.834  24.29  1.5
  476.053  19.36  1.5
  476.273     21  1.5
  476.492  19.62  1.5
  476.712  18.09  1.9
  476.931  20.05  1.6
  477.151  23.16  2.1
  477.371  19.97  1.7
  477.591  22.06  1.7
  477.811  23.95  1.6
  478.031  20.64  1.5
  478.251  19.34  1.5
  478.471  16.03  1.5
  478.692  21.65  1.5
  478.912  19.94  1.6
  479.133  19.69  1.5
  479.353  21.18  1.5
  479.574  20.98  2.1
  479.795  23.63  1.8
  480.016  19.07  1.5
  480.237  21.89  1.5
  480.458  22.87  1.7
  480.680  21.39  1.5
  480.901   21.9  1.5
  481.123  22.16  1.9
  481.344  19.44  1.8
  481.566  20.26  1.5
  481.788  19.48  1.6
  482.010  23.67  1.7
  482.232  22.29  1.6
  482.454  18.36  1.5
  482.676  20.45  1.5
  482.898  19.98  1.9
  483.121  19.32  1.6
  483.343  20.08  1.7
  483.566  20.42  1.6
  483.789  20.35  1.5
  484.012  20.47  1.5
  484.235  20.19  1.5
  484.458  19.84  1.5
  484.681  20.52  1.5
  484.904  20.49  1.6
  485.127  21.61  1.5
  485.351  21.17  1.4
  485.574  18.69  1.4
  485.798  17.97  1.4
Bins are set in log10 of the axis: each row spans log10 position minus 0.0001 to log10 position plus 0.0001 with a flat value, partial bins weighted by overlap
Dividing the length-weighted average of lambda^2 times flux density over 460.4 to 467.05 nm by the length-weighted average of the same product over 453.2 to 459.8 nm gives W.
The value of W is 1.07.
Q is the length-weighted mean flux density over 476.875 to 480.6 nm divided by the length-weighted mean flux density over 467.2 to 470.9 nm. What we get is 1.11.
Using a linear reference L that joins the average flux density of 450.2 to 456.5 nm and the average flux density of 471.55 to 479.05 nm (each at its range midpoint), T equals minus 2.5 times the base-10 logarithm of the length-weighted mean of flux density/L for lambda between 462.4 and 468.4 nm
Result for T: 0.03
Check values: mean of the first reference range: 19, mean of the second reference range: 20.7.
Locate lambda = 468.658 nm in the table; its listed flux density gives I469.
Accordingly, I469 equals 19.4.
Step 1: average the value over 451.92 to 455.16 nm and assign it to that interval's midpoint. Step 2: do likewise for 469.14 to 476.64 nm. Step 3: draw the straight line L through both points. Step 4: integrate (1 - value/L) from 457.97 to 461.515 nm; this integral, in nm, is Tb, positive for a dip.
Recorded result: -0.15 nm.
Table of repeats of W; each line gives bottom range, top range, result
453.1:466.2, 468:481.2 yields 1.12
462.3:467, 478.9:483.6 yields 1.14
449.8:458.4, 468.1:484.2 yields 1.17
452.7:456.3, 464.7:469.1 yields 1.08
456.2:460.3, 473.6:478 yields 1.14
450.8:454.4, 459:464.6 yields 1.12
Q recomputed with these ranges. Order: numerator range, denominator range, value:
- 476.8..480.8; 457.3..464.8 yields 1.05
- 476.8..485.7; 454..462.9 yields 1.05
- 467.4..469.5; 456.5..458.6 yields 0.95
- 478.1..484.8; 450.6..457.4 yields 1.08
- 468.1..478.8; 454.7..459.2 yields 1.03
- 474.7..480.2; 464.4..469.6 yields 1.11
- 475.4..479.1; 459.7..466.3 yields 1.04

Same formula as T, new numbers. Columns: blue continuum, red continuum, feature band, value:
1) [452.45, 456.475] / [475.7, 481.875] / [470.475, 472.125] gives 0.021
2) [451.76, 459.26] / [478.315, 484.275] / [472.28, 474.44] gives -0.016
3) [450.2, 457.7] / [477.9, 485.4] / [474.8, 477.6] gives -0.034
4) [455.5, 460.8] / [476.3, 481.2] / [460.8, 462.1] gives -0.086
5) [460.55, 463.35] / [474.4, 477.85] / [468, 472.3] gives 0.080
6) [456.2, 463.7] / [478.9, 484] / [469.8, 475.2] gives 0.013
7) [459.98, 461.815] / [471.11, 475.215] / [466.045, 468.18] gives 0.061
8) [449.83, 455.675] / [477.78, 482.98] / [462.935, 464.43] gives -0.056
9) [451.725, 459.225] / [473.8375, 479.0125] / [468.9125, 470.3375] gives 0.055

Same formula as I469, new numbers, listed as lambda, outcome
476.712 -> 18.09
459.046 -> 22.23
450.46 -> 20.16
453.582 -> 19.46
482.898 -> 19.98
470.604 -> 18.71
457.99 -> 19.03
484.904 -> 20.49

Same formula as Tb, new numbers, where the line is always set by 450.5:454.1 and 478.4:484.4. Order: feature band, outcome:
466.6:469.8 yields 0.16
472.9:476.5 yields -0.06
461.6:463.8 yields -0.09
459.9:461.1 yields 0.03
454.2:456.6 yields 0.07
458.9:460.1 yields -0.02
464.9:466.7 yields 0.08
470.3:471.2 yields 0.02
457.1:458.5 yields 0.00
